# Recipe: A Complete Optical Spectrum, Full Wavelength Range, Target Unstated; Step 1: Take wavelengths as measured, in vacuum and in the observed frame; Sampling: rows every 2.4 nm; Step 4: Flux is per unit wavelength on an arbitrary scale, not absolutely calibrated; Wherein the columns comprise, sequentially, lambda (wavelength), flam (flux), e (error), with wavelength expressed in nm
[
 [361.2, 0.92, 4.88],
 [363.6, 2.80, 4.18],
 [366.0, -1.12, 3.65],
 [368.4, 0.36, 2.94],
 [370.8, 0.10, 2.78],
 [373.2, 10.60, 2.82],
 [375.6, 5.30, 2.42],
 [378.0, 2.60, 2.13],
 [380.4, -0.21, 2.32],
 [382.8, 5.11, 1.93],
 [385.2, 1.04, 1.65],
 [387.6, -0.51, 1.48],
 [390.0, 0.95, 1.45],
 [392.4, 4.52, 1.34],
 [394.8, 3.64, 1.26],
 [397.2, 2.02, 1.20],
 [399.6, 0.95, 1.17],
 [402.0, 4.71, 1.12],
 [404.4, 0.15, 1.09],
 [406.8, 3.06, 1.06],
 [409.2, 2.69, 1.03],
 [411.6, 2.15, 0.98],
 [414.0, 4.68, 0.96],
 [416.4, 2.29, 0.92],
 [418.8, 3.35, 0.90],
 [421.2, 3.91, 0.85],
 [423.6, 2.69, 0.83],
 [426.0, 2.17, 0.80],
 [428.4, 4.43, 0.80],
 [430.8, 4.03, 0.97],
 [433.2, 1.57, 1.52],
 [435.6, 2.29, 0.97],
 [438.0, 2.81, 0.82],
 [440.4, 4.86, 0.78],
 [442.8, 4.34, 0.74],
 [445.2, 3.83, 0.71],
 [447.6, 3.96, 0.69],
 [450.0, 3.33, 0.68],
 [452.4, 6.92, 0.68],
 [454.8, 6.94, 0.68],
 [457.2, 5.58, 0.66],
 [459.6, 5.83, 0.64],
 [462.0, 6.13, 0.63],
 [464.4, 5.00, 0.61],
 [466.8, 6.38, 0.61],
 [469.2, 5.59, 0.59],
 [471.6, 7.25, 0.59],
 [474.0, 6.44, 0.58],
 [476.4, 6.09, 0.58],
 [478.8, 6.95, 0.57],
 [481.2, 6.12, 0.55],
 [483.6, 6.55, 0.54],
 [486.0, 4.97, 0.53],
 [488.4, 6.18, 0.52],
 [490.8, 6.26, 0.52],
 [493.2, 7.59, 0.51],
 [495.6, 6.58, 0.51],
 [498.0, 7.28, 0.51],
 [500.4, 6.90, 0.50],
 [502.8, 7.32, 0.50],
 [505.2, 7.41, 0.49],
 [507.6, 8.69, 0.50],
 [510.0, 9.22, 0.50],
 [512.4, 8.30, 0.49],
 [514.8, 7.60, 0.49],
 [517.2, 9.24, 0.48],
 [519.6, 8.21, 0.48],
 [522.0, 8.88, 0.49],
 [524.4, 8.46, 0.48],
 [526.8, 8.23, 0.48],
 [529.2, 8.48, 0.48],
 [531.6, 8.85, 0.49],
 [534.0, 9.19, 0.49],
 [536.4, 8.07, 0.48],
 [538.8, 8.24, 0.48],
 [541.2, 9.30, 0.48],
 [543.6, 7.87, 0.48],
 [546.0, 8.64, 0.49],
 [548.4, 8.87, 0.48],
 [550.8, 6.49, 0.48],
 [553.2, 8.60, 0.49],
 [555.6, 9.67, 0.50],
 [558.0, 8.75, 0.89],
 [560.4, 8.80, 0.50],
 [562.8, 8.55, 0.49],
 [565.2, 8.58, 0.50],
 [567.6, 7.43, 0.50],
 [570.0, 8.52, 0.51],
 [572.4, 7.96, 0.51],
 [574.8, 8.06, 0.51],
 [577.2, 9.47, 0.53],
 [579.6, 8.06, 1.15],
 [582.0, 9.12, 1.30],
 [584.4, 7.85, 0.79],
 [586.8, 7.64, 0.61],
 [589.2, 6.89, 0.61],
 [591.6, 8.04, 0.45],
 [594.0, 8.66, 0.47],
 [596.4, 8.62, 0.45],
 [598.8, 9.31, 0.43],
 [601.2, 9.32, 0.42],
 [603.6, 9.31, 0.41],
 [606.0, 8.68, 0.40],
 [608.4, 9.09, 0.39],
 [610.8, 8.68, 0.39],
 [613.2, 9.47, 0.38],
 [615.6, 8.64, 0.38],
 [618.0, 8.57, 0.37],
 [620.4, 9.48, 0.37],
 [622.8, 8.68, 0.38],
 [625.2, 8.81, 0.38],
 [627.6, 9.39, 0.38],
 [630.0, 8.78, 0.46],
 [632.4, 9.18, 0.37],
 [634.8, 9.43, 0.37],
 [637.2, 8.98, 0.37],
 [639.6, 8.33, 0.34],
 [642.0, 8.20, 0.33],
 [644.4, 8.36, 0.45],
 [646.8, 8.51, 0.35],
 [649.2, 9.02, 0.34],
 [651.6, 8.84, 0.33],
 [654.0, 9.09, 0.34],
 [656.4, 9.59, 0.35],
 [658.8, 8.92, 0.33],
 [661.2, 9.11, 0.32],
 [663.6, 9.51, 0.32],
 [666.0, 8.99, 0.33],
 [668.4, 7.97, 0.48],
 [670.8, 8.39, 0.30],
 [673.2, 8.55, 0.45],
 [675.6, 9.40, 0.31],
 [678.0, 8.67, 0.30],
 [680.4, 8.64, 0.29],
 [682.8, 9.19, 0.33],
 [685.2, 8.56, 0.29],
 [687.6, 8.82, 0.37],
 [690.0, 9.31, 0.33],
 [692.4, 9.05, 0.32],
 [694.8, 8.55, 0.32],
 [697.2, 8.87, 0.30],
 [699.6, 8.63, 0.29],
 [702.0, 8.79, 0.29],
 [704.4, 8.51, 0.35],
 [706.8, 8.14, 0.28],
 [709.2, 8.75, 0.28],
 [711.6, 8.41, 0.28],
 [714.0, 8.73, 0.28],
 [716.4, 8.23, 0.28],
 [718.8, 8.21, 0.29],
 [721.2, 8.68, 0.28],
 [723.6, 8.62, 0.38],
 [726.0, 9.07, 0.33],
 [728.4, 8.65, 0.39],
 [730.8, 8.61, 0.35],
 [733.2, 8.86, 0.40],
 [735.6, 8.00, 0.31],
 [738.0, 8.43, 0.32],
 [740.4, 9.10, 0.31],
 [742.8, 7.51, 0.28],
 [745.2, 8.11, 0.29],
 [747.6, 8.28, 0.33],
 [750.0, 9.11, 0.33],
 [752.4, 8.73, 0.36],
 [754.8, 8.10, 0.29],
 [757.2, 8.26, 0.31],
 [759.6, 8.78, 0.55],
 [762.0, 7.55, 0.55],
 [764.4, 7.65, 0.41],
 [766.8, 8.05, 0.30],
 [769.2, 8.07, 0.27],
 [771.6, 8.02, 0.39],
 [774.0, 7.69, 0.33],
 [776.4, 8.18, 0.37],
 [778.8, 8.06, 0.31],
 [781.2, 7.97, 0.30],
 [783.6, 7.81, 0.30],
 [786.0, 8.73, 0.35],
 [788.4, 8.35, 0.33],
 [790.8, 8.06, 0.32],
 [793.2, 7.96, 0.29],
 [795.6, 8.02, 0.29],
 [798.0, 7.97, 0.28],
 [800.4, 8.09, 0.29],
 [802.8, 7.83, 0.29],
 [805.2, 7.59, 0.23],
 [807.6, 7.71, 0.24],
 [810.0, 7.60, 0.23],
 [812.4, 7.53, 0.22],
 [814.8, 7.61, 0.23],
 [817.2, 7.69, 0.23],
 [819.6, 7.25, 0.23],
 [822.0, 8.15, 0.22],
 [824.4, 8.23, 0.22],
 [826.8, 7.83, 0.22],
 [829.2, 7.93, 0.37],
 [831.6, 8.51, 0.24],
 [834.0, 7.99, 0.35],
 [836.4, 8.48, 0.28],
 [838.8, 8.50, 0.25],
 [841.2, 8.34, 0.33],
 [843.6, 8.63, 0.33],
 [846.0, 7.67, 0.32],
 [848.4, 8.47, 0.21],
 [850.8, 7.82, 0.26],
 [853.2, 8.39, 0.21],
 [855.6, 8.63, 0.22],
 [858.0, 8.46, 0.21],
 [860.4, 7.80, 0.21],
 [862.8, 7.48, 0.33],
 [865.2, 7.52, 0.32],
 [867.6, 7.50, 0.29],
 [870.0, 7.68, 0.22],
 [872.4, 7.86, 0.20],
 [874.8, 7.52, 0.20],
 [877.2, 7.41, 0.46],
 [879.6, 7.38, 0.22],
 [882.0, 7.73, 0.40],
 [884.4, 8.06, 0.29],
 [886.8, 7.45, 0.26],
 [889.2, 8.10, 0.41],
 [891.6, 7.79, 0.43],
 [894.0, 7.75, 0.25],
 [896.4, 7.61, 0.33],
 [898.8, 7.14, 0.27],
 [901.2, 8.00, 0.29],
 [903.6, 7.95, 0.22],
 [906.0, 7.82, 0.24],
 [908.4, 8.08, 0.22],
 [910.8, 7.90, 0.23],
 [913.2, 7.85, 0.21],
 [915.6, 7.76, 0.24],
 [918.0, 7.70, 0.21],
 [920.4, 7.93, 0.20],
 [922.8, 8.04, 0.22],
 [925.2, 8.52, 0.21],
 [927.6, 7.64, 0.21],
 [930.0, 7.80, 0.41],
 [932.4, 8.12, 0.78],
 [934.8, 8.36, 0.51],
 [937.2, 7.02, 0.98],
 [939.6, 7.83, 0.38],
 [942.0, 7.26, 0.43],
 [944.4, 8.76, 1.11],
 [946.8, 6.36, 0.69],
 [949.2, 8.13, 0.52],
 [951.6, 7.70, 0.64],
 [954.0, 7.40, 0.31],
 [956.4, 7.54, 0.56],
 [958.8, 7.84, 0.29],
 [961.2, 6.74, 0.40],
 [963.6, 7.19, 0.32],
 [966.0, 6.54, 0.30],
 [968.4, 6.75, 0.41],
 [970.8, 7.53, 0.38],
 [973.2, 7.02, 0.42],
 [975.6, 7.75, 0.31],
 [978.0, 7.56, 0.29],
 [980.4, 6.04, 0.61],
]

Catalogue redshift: 0.13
